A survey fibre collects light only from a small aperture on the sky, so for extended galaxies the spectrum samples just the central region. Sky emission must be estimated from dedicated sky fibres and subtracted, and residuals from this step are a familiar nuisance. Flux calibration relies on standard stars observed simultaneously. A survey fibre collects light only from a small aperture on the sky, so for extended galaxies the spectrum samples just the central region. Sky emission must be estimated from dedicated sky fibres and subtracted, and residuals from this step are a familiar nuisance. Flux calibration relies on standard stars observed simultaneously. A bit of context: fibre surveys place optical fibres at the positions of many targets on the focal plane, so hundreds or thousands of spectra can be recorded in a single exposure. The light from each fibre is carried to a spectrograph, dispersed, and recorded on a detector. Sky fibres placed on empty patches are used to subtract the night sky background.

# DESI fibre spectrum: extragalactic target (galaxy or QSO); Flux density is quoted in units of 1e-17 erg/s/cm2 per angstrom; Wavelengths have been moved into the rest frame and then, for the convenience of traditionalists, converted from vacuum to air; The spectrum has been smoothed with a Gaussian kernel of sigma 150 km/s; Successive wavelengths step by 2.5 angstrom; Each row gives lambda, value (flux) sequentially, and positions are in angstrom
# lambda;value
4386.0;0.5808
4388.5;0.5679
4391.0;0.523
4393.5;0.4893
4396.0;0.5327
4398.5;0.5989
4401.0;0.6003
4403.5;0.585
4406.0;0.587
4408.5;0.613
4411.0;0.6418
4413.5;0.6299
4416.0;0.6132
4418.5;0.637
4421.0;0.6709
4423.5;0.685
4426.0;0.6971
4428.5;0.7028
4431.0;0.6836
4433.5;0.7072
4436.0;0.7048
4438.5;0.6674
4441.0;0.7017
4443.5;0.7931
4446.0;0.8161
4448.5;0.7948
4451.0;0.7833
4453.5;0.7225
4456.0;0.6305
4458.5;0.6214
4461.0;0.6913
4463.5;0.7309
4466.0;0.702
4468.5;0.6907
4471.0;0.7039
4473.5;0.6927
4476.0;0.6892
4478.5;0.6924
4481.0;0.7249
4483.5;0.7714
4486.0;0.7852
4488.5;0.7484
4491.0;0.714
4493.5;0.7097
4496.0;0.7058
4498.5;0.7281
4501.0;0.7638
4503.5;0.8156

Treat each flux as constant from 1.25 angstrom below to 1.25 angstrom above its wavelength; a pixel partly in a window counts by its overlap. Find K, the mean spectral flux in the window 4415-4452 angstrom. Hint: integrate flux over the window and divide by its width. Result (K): 0.711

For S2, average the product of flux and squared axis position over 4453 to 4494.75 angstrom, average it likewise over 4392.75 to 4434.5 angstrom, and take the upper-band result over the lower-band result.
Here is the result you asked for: 1.15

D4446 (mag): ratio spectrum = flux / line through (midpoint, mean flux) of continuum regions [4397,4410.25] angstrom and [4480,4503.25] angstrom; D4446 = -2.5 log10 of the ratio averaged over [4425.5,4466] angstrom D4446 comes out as -0.08 mag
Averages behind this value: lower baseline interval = 0.597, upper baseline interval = 0.742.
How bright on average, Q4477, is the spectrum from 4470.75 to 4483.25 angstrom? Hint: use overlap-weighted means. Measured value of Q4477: 0.706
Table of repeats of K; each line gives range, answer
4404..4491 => 0.697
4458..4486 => 0.707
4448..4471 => 0.704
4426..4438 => 0.697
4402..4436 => 0.652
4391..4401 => 0.546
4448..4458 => 0.72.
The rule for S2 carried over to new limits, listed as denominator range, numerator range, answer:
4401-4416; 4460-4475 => 1.18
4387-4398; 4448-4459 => 1.37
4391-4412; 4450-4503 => 1.28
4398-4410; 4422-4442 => 1.17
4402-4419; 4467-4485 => 1.19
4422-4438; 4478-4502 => 1.09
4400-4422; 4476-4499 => 1.22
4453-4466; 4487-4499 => 1.08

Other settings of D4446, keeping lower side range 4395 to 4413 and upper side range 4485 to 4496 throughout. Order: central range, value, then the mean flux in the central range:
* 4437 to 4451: -0.15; 0.756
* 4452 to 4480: 0.01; 0.689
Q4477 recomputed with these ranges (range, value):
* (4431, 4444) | 0.707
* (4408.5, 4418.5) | 0.627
